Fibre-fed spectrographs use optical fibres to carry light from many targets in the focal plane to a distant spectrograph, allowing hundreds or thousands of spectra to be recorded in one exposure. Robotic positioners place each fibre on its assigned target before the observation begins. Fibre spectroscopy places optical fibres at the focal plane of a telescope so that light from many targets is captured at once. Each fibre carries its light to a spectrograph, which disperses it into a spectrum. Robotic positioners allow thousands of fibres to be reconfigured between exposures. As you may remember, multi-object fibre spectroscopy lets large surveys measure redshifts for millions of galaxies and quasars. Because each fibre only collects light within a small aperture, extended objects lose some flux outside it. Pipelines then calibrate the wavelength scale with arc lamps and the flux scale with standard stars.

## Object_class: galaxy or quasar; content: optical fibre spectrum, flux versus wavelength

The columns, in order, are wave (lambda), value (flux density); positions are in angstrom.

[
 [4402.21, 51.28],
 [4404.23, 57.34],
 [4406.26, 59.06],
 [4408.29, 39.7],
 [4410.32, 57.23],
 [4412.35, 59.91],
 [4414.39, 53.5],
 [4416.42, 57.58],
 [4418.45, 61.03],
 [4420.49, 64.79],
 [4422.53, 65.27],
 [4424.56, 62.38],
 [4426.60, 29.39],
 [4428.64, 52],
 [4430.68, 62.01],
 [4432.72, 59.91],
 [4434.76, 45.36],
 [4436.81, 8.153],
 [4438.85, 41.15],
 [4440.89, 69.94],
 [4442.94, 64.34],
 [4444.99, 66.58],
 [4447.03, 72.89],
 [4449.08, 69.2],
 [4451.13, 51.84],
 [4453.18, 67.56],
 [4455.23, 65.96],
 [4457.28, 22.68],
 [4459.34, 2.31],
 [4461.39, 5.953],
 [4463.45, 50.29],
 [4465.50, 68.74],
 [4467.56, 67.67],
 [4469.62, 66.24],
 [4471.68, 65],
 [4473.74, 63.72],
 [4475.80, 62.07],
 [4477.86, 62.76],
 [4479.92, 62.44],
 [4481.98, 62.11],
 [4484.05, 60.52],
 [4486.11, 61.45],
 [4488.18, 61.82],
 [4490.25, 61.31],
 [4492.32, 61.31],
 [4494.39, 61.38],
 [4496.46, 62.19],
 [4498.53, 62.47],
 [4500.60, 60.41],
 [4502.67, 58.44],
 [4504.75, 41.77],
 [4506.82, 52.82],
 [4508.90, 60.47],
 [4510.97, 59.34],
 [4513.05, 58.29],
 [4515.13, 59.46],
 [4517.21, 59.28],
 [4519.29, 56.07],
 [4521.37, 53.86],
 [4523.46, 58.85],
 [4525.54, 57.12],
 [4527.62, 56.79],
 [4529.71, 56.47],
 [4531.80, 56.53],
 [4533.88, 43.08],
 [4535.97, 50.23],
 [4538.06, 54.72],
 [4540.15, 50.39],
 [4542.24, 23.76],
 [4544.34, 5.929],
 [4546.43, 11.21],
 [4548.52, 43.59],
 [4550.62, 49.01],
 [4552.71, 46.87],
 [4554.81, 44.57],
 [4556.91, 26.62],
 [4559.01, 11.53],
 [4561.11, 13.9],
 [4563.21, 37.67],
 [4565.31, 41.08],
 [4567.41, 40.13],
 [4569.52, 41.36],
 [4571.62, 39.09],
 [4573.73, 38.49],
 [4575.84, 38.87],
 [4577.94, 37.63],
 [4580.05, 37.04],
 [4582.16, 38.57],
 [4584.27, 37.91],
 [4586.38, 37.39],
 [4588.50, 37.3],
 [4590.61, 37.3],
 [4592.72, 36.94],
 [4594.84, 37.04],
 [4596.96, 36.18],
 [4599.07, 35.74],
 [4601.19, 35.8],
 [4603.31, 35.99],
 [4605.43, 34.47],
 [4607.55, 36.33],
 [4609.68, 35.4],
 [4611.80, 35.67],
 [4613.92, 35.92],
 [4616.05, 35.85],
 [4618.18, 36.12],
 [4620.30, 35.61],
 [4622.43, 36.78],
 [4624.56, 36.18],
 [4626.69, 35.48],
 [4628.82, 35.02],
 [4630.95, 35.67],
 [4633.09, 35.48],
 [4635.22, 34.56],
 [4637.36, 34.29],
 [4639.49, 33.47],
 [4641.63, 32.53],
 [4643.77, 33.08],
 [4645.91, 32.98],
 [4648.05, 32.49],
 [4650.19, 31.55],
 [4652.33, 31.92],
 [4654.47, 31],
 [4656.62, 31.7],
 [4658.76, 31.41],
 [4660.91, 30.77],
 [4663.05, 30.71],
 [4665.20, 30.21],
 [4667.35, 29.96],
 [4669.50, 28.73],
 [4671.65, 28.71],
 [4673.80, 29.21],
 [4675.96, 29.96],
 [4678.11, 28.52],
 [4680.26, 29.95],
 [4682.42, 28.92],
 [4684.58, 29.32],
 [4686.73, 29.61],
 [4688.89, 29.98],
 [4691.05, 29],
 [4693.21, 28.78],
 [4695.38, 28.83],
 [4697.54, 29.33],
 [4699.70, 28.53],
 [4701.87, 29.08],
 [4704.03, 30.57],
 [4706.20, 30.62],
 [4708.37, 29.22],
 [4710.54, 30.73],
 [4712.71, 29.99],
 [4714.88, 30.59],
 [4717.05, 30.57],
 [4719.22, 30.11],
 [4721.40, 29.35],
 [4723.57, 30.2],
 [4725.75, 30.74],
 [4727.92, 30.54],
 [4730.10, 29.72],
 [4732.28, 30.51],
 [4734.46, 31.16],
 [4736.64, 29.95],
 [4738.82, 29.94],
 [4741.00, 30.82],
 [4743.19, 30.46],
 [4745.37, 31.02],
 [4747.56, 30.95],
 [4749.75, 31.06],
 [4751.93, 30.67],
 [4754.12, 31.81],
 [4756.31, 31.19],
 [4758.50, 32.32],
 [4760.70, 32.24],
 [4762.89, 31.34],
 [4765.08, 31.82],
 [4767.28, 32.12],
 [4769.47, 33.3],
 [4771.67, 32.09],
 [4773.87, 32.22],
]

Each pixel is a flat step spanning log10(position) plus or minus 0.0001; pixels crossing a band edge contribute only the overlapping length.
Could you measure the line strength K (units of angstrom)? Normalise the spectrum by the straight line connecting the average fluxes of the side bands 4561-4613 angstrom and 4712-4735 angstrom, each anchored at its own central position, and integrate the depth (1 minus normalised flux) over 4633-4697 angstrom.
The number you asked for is 4.5 angstrom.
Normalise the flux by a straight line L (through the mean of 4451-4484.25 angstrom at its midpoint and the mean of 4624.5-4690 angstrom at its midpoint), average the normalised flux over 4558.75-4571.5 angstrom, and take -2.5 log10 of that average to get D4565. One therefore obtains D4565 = 0.27 mag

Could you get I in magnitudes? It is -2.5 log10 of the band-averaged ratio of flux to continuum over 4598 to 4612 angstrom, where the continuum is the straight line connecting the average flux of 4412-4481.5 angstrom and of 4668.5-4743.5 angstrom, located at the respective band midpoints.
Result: 0.11 mag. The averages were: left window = 54.4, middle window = 35.6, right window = 29.8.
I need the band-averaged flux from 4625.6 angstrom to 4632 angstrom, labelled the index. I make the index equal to 35.4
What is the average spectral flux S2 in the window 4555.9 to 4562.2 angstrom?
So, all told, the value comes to 17.4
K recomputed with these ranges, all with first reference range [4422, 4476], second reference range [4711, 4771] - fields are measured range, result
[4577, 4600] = 2.77 angstrom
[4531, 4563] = 7.15 angstrom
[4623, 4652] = 3.45 angstrom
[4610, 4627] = 1.74 angstrom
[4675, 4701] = 4.20 angstrom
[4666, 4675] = 1.73 angstrom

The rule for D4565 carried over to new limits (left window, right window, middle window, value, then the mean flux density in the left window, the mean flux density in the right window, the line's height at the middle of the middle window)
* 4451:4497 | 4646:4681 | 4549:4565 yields 0.31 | 55.6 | 30.5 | 44.6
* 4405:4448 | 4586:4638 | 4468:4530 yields -0.25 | 54.9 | 35.9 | 47.5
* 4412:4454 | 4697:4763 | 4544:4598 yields 0.25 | 56.3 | 30.5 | 44.3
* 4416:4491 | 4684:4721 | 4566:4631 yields 0.10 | 55.2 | 29.7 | 40.4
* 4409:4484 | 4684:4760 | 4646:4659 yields 0.15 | 54.7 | 30.2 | 36.4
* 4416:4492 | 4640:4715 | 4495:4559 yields -0.03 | 55.3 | 30.3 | 47.1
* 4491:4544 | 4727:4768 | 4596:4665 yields 0.25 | 54.4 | 31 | 42.9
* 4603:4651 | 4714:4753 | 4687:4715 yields 0.08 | 34.8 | 30.5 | 31.8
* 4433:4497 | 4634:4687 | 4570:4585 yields 0.08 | 55.3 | 31.1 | 41.4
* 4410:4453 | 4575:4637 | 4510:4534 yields -0.23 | 56.1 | 36.3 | 45.9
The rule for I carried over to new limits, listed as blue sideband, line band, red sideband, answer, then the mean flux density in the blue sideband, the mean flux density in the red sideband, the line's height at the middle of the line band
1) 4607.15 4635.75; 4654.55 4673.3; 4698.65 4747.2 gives 0.107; 35.7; 30.2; 33.4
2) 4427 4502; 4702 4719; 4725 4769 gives 0.134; 55.7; 31.1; 34.2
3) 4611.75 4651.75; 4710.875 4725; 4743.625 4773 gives 0.084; 34.6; 31.7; 32.6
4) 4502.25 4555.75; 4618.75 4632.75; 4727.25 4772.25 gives 0.148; 48.7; 31.2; 41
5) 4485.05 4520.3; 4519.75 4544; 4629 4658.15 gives 0.079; 58.7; 33.2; 53.4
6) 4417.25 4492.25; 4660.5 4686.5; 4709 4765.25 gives 0.222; 55.3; 30.7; 36.3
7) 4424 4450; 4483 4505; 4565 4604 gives -0.248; 53.9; 37.8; 47.7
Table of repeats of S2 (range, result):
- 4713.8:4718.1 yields 30.6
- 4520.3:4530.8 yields 56.6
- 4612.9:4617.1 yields 35.8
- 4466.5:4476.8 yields 64.9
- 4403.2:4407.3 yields 58.1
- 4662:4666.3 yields 30.4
